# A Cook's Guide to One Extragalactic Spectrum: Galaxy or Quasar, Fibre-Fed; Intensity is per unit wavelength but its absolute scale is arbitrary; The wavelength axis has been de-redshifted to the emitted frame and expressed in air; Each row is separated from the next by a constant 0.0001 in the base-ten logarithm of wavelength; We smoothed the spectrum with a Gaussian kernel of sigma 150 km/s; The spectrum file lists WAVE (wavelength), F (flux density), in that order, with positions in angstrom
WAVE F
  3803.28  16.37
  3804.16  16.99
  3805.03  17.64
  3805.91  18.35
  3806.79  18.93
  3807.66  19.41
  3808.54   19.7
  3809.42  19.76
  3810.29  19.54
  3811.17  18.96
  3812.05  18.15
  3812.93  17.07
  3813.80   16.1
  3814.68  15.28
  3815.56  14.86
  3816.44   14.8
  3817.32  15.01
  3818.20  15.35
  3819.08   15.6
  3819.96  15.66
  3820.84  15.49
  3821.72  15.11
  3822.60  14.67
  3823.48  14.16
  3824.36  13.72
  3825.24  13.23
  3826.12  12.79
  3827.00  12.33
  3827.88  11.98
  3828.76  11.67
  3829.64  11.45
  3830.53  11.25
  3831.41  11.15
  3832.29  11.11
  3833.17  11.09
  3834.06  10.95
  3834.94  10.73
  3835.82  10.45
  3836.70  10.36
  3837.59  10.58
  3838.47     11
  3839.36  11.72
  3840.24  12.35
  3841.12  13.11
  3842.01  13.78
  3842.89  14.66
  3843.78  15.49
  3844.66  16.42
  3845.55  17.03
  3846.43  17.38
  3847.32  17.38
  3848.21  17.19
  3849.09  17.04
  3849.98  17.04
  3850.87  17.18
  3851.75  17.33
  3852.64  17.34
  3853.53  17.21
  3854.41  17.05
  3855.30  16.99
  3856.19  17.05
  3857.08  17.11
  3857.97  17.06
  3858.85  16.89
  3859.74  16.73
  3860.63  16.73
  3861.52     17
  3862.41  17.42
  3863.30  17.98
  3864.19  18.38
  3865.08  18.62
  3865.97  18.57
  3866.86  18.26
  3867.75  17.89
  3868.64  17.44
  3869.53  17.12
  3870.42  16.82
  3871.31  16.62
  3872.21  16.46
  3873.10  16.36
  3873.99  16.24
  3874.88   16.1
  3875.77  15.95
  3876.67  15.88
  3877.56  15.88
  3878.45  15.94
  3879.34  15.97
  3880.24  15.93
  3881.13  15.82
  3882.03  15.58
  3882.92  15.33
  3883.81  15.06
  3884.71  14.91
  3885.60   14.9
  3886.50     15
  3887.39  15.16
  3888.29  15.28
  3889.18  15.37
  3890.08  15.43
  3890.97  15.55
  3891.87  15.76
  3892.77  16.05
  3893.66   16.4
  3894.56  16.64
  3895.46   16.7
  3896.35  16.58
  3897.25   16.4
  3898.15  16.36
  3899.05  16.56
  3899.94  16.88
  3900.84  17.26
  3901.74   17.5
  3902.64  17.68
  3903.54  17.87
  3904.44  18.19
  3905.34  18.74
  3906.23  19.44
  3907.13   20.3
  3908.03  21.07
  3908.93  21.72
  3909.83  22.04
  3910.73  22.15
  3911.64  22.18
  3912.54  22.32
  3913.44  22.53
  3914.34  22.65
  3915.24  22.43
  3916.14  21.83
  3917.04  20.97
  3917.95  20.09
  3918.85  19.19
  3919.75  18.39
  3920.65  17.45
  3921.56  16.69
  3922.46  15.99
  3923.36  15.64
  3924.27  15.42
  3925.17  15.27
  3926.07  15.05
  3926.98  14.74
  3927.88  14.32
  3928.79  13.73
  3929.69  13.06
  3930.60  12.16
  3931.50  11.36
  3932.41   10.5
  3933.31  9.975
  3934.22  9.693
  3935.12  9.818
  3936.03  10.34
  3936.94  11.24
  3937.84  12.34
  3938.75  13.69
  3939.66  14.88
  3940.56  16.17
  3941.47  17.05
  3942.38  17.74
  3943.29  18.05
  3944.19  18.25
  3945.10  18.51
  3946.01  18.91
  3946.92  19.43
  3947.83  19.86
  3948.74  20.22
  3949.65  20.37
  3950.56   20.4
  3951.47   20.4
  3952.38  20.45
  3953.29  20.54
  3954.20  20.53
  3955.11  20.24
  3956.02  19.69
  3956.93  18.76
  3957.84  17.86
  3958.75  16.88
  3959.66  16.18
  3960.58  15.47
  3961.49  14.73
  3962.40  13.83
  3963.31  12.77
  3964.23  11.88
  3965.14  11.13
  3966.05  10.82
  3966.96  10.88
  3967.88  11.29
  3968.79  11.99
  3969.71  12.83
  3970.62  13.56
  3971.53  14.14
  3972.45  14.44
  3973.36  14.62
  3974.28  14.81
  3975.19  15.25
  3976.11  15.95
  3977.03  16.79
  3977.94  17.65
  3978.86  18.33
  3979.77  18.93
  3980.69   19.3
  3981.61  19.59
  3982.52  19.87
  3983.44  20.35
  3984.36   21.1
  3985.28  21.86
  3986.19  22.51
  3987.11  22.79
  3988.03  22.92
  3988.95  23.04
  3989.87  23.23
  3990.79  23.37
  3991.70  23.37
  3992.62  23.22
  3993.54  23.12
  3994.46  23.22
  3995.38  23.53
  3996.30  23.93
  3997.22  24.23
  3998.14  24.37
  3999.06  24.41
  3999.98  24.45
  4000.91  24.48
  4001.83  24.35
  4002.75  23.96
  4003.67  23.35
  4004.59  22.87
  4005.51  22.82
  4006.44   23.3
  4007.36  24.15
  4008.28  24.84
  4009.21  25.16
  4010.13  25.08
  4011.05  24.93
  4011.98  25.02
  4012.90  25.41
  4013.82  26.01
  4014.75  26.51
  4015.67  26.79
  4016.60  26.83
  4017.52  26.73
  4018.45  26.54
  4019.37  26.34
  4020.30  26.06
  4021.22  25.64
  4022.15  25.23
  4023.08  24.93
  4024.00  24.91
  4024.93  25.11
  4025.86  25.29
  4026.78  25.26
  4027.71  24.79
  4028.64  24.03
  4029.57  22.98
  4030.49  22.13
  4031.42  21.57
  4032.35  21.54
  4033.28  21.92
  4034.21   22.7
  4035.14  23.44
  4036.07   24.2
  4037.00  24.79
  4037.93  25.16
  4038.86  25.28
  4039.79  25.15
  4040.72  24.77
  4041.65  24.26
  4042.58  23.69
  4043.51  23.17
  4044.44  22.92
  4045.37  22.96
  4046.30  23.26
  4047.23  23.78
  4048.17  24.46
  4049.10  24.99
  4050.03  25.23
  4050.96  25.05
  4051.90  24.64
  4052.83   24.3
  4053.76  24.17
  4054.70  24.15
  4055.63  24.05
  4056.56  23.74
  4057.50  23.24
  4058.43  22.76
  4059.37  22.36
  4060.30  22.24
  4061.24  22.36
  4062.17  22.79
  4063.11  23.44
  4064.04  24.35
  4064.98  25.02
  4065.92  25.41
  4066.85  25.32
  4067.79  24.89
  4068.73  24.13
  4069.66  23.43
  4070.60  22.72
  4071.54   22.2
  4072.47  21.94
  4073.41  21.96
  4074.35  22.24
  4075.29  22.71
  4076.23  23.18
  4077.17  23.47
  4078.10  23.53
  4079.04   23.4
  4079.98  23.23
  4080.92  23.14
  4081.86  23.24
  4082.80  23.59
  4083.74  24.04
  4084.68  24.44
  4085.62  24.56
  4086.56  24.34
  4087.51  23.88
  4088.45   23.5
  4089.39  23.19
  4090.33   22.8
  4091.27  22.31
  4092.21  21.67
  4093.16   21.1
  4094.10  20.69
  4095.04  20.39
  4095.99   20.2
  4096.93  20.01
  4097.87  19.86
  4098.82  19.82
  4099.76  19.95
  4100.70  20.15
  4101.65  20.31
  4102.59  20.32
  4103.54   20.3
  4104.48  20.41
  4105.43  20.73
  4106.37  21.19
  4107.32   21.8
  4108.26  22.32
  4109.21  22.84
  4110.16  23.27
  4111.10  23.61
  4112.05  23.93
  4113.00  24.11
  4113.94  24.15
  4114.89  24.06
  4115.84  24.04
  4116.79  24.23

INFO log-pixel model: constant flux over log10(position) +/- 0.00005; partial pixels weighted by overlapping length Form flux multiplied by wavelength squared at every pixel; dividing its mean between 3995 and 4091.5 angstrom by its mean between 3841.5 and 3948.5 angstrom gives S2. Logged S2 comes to 1.5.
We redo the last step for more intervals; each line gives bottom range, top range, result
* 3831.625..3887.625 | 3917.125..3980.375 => 1.05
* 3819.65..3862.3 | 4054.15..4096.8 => 1.80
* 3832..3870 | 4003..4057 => 1.71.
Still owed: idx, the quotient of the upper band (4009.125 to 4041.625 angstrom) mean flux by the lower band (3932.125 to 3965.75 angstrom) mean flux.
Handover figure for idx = 1.53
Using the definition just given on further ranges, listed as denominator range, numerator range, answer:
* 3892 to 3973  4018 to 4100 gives 1.41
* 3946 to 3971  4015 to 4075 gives 1.46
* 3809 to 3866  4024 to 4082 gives 1.57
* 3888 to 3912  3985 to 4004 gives 1.32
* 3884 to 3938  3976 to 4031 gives 1.41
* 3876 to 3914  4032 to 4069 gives 1.38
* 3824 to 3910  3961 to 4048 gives 1.38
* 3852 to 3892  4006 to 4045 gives 1.49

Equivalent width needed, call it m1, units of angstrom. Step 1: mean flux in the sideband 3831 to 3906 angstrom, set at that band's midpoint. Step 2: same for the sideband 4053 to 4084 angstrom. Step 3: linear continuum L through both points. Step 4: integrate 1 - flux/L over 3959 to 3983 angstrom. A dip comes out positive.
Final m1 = 5.9 angstrom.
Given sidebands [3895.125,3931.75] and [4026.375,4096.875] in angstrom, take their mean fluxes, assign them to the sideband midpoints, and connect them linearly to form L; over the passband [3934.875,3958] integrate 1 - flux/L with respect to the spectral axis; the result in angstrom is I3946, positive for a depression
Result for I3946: 2.0 angstrom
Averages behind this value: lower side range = 18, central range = 17.6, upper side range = 23.4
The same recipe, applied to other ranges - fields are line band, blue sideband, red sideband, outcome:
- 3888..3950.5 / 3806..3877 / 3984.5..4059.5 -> 7.20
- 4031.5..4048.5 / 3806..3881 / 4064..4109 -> -2.07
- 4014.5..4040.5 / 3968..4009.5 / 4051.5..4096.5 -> -3.39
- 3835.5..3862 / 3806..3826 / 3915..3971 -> 1.16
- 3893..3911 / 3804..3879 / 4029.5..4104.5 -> -0.64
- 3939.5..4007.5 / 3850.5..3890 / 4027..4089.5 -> 4.76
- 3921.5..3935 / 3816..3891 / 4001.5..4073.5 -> 3.91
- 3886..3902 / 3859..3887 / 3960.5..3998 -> 0.67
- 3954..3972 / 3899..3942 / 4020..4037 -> 4.48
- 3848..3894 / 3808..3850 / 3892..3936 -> -2.42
